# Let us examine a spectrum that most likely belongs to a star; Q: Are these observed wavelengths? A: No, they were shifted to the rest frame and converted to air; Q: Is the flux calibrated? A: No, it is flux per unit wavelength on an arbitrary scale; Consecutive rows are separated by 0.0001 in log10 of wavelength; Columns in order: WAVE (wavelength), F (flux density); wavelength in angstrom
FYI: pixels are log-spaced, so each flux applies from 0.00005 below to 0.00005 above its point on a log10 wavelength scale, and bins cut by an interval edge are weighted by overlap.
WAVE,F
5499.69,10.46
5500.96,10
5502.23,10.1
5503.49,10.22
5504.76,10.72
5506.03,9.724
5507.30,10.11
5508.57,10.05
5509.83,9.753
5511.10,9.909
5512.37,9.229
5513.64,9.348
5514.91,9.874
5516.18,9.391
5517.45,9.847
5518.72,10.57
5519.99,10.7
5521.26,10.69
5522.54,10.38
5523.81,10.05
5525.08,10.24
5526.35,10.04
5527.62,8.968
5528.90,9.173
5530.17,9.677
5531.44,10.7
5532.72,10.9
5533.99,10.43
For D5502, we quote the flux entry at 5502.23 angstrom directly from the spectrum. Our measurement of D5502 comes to 10.1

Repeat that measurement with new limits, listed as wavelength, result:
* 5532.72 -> 10.9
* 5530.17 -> 9.677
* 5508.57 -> 10.05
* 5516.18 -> 9.391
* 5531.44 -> 10.7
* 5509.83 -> 9.753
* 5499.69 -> 10.46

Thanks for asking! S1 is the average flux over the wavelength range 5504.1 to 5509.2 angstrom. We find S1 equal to 10.1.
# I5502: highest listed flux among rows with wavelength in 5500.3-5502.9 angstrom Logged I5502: 10.1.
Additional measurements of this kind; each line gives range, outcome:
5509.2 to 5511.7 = 9.909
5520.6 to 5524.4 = 10.69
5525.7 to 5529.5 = 10.04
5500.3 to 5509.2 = 10.72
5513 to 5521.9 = 10.7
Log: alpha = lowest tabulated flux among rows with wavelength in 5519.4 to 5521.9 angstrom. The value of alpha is 10.69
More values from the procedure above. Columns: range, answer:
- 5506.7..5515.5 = 9.229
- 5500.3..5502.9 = 10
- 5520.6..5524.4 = 10.05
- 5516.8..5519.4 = 9.847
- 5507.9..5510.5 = 9.753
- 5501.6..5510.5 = 9.724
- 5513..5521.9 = 9.348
